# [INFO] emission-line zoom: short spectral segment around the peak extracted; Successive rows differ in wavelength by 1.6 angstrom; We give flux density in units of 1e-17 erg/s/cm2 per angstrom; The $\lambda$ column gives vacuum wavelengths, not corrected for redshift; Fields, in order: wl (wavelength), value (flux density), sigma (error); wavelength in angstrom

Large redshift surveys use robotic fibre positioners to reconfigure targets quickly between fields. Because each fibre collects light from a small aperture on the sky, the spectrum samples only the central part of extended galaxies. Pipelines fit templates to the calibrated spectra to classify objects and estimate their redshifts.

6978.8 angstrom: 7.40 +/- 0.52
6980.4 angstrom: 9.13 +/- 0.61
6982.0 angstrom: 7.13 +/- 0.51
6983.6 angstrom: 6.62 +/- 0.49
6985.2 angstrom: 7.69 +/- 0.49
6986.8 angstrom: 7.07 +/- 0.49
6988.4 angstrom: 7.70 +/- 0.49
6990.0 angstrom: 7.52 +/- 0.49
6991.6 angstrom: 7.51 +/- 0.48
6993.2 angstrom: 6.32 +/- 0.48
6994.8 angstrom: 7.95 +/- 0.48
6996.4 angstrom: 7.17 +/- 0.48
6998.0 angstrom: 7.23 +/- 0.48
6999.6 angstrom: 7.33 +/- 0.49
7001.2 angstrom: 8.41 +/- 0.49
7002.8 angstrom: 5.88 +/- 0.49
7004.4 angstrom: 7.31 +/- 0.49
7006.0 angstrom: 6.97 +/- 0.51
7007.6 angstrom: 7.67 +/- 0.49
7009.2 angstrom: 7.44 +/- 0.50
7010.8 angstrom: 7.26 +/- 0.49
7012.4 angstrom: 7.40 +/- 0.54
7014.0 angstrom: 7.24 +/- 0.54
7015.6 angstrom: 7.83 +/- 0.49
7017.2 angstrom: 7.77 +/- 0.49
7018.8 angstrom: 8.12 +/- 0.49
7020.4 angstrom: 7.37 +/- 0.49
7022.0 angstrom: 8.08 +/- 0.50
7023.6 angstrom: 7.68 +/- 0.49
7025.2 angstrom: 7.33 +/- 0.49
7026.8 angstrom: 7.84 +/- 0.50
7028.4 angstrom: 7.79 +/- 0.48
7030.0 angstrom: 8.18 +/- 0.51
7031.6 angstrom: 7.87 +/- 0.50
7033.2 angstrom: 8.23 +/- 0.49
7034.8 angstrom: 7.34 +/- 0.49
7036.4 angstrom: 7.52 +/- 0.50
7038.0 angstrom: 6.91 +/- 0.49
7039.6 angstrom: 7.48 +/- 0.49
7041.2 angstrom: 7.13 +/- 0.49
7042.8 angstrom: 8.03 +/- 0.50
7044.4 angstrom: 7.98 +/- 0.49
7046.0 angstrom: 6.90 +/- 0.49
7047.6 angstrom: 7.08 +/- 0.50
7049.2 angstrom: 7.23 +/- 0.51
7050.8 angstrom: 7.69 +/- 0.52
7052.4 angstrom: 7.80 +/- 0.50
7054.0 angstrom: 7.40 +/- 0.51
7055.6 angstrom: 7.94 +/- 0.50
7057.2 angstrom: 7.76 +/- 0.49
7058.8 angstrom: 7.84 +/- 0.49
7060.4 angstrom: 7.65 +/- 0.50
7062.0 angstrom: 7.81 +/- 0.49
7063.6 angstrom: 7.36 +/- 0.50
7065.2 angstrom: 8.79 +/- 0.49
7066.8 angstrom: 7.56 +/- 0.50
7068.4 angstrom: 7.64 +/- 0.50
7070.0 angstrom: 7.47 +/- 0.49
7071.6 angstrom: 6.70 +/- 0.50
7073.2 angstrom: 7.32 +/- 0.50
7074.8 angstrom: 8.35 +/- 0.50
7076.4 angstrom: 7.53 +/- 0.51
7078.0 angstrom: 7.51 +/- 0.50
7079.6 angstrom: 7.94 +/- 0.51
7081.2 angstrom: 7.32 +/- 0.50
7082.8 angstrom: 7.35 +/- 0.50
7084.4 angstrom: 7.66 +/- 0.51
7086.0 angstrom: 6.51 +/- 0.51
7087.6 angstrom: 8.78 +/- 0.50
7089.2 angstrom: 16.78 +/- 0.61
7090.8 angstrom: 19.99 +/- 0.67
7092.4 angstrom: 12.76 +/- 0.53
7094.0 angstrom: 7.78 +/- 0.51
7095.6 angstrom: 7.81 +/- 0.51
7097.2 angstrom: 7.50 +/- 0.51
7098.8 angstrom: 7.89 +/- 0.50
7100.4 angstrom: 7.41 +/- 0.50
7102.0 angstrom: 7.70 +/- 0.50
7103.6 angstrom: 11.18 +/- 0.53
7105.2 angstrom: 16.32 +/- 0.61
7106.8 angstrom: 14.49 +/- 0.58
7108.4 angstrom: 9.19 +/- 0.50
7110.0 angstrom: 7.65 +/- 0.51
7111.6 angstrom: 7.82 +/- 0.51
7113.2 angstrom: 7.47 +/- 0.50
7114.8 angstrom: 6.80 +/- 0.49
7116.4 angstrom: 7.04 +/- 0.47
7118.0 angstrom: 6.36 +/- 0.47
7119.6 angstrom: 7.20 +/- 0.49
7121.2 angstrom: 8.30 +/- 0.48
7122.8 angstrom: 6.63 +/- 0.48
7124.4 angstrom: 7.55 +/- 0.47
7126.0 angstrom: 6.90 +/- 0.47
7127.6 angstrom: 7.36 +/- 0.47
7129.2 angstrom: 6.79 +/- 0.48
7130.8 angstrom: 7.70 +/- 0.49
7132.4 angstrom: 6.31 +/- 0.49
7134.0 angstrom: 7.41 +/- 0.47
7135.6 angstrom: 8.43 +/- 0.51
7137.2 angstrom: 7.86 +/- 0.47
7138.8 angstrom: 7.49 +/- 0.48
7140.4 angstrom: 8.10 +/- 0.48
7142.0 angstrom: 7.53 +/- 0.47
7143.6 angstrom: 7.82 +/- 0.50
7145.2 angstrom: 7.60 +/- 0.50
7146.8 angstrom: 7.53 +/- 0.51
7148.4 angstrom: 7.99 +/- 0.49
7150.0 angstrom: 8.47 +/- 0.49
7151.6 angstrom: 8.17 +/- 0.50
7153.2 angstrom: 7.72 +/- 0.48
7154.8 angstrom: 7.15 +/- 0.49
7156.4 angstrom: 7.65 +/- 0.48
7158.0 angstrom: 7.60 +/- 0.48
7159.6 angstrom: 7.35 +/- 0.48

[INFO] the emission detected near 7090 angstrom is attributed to [S II] 6716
